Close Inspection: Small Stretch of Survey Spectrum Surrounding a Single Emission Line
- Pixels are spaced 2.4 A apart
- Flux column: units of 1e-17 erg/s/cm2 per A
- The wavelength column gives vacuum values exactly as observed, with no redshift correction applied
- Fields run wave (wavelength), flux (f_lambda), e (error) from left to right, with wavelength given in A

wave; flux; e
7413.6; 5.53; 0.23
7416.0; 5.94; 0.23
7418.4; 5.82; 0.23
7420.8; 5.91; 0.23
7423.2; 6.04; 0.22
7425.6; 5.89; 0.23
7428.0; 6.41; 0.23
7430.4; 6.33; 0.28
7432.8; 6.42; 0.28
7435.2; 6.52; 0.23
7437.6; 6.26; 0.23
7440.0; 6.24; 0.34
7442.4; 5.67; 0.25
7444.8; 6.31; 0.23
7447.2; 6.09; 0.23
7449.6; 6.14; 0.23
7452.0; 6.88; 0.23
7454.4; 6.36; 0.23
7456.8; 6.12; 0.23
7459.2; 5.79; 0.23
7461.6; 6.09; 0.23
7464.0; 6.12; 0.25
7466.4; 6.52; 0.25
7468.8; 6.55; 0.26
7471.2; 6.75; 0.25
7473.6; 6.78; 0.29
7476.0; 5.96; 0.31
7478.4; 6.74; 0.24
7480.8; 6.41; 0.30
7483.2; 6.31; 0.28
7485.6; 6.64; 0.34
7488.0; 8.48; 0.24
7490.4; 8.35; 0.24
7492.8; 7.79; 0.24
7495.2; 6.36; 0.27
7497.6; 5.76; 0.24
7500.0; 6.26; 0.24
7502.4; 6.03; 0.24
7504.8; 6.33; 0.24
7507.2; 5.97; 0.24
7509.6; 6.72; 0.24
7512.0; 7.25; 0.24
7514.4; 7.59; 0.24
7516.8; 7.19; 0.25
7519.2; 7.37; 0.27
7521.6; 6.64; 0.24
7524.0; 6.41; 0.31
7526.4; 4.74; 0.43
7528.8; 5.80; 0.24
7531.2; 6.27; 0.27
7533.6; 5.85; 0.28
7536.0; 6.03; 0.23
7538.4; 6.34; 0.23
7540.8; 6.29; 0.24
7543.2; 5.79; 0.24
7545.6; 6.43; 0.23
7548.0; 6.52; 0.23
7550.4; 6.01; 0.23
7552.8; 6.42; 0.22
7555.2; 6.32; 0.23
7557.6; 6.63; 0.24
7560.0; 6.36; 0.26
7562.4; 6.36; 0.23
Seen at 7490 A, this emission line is H-alpha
